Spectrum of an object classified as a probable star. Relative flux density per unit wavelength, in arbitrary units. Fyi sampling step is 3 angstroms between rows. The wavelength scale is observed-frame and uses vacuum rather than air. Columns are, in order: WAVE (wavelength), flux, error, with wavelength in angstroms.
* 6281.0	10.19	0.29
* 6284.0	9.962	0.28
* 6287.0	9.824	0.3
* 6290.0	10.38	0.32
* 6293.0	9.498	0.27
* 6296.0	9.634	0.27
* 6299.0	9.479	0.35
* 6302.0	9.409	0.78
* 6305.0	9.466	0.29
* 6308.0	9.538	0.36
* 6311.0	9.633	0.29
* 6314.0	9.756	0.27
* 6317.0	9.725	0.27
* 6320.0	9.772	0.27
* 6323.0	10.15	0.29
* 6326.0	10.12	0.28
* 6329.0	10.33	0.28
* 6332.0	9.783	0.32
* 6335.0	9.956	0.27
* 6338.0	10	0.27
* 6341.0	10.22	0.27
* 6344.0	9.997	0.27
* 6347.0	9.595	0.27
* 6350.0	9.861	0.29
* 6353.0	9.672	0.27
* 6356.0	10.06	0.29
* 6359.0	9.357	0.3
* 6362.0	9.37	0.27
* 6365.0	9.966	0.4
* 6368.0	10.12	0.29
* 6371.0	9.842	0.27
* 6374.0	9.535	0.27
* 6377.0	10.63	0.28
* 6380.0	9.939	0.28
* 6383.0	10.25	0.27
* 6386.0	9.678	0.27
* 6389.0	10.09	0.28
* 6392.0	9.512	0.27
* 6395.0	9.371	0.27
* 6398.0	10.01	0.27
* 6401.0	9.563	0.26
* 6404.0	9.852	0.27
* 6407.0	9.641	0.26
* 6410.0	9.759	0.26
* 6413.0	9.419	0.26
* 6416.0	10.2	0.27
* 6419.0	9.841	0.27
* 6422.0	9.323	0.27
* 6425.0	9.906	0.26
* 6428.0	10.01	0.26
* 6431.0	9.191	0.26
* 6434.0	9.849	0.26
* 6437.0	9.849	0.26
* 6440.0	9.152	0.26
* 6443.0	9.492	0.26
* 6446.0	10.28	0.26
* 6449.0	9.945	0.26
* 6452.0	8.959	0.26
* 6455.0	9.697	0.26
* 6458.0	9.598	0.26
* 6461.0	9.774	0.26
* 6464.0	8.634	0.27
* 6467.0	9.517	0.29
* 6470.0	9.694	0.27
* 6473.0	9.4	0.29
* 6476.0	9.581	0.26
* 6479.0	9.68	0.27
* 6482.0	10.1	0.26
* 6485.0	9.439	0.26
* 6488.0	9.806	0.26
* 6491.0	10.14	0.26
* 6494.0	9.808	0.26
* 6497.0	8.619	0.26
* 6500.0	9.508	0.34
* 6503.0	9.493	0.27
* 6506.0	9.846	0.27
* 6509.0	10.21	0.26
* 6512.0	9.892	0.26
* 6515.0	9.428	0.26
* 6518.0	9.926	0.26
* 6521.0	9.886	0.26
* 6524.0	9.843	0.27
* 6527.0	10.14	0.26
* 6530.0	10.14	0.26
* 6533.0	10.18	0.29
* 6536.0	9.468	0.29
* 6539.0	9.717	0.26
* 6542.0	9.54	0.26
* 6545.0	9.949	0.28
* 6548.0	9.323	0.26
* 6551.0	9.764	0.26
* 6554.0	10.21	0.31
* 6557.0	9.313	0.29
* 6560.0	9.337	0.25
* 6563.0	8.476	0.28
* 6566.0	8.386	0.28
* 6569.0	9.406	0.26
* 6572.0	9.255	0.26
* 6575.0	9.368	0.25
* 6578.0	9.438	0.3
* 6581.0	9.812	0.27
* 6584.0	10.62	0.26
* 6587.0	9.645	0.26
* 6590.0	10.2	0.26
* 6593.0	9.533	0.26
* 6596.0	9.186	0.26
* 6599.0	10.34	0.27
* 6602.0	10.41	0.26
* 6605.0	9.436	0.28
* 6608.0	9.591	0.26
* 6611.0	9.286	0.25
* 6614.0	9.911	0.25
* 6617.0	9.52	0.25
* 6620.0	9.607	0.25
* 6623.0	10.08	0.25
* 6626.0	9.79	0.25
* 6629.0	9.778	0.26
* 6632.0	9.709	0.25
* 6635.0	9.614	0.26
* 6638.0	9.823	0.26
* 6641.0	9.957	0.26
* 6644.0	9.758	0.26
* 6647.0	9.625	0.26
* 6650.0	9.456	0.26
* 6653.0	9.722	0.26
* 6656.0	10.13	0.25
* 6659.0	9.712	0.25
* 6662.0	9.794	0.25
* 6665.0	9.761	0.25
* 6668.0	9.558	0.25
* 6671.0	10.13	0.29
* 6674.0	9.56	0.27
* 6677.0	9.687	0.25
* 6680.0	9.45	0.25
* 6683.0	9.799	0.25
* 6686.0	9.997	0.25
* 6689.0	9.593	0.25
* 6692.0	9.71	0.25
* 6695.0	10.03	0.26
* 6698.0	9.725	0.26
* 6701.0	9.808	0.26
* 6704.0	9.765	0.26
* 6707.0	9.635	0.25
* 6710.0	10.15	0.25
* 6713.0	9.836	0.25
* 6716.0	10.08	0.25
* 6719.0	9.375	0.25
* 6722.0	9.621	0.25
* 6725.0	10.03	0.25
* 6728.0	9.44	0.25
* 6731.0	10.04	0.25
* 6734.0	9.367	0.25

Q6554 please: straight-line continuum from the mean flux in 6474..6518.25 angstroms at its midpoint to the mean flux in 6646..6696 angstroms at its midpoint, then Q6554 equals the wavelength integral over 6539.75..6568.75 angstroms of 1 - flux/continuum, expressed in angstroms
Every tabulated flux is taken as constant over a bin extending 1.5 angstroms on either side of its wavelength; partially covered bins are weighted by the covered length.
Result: 1.0 angstroms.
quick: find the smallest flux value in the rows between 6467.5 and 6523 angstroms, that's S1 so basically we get 8.619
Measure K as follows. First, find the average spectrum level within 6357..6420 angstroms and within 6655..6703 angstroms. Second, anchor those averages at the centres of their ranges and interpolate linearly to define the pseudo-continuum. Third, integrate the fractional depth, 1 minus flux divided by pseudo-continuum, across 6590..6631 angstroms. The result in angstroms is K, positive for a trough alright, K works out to 0.2 angstroms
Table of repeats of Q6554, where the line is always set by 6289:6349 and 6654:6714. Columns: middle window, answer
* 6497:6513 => 0.2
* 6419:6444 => 0.5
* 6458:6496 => 0.7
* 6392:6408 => 0.2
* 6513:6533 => -0.2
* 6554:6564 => 0.6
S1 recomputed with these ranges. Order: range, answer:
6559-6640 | 8.386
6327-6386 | 9.357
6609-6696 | 9.286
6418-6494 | 8.634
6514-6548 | 9.323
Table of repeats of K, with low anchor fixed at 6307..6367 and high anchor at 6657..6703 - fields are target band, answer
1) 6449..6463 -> 0.4 angstroms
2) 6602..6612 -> 0.2 angstroms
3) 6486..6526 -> 0.3 angstroms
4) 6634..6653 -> 0.1 angstroms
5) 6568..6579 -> 0.5 angstroms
